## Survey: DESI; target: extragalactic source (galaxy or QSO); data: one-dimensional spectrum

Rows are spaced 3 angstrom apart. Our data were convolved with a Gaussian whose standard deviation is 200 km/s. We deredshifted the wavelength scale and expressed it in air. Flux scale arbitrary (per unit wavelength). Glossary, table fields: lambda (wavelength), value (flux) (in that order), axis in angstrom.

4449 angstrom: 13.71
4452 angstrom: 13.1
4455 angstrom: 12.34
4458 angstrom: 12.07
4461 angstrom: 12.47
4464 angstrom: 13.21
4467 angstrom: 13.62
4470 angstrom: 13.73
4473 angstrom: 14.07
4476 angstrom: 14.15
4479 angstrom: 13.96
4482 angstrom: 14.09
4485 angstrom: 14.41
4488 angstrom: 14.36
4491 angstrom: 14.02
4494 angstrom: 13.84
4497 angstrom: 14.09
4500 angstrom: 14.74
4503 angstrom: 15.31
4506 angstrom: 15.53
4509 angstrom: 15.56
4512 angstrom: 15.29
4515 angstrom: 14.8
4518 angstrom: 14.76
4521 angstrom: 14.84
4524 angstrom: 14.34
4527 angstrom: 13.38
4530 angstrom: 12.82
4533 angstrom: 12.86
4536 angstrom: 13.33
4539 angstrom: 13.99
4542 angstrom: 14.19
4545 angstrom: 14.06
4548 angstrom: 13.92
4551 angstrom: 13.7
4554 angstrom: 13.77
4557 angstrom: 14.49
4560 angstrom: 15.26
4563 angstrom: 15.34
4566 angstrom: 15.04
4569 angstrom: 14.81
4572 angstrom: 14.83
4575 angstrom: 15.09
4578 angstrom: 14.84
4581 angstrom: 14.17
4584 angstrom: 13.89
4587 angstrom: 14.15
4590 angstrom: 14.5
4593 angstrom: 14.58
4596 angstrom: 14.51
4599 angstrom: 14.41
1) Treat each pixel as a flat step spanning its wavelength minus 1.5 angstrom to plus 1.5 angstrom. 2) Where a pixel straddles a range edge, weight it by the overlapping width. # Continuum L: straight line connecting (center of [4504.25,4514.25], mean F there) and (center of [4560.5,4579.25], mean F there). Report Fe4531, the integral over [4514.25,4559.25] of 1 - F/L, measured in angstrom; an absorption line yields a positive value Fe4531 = 3.7 angstrom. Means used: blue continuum 15.4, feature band 14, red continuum 15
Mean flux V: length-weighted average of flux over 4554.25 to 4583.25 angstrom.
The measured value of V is 14.8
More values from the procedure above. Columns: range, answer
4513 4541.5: 13.9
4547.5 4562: 14.3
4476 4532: 14.4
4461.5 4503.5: 14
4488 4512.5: 14.8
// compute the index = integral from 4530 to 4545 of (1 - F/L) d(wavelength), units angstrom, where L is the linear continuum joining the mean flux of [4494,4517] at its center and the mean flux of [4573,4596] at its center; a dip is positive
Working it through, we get 1.2 angstrom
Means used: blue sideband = 15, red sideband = 14.5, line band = 13.6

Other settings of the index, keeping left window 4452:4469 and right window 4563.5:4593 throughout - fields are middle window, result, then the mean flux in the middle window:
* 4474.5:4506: -2.6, 14.4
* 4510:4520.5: -1.0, 15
